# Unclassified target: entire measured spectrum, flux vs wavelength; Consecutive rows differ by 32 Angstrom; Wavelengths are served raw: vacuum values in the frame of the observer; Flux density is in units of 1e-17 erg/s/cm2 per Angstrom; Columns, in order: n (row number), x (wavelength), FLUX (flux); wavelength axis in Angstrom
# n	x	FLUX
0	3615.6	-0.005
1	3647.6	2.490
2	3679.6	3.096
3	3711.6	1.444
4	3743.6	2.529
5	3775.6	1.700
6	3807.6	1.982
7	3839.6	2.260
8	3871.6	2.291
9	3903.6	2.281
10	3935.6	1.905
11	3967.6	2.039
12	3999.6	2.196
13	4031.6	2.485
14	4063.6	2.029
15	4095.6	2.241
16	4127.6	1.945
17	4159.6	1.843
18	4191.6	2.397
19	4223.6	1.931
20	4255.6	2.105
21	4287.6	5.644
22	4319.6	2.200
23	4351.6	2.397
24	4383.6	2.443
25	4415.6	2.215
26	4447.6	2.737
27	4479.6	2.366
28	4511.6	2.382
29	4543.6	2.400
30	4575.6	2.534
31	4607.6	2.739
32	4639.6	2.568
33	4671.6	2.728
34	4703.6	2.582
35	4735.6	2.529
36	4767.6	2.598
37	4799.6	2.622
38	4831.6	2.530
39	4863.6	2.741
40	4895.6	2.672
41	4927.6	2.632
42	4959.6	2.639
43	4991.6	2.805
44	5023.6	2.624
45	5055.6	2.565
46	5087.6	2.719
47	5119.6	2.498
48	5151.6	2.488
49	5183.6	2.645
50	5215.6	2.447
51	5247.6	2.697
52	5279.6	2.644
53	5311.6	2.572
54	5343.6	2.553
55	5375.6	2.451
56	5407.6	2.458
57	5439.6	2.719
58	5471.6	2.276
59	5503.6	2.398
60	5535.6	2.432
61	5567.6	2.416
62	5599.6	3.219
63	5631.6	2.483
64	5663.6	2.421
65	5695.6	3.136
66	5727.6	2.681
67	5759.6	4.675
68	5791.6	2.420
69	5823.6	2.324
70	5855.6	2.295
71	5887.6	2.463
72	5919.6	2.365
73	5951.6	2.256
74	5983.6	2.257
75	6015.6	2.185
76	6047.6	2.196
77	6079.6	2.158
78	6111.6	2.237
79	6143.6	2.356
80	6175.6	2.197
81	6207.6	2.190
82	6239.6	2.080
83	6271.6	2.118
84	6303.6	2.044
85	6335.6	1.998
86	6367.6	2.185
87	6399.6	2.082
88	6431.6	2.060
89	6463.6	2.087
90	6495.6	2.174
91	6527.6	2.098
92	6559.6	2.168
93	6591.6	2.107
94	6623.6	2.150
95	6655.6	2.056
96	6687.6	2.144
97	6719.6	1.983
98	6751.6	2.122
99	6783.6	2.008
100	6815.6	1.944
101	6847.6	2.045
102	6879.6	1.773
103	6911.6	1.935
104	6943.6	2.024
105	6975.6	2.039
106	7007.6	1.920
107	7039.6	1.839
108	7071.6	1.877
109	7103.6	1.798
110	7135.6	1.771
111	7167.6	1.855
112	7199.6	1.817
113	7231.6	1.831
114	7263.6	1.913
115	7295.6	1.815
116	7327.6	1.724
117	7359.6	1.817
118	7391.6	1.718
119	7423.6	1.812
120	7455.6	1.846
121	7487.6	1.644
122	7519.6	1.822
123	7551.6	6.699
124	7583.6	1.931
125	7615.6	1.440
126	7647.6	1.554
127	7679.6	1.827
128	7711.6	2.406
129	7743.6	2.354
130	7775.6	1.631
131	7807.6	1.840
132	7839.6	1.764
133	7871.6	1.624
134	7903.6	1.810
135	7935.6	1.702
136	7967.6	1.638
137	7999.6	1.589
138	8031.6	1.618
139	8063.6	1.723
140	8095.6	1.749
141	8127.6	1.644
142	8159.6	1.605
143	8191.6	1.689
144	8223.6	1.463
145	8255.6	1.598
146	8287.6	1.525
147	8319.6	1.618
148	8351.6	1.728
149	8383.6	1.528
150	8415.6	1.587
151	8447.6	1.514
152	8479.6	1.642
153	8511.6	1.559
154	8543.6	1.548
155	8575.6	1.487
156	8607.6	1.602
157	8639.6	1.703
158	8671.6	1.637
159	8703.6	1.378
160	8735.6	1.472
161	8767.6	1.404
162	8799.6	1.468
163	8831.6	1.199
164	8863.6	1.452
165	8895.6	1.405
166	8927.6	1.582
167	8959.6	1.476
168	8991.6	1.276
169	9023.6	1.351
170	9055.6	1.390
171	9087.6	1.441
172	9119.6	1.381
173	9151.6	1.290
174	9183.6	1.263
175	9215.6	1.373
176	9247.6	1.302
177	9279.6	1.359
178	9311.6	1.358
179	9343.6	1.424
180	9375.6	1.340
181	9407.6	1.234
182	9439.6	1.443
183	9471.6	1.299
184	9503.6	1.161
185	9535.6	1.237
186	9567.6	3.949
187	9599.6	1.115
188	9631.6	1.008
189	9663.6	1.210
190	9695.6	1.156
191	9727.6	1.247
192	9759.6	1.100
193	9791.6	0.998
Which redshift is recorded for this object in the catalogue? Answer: 0.149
